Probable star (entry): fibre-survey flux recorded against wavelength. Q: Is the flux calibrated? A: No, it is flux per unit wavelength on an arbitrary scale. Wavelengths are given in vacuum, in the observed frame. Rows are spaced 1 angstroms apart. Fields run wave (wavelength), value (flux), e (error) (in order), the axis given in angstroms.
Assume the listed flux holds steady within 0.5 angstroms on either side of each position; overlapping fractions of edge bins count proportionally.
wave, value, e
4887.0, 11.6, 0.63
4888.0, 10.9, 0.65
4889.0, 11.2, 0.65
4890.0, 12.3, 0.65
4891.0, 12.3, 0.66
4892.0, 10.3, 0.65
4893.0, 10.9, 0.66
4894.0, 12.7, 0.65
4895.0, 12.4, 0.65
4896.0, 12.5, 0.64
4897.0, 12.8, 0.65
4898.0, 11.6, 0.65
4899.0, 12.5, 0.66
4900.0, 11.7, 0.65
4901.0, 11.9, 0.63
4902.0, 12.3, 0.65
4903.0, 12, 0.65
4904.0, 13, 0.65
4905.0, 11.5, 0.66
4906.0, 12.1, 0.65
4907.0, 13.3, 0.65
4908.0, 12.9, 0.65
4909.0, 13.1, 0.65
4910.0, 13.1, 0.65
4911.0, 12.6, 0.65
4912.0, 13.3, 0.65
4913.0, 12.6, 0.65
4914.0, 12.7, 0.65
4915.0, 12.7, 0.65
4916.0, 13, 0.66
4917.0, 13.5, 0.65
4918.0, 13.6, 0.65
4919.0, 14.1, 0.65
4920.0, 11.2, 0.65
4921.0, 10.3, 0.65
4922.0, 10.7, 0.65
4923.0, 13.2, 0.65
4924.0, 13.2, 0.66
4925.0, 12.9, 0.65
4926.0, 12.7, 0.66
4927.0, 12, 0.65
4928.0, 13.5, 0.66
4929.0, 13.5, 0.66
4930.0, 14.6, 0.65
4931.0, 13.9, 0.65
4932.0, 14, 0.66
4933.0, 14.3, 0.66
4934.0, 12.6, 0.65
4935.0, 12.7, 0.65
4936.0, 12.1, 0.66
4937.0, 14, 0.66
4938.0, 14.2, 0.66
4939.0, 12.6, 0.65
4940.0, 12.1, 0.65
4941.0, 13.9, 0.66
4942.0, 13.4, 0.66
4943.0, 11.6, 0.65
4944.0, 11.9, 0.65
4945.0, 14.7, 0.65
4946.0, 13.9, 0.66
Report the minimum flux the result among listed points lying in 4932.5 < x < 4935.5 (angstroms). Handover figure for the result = 12.6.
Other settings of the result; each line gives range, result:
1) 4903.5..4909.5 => 11.5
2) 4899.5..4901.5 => 11.7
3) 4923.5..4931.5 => 12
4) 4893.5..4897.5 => 12.4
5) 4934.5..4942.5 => 12.1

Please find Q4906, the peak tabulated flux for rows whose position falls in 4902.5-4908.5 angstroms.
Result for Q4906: 13.3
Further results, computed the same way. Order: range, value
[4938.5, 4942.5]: 13.9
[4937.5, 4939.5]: 14.2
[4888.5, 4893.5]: 12.3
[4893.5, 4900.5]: 12.8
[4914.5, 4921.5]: 14.1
